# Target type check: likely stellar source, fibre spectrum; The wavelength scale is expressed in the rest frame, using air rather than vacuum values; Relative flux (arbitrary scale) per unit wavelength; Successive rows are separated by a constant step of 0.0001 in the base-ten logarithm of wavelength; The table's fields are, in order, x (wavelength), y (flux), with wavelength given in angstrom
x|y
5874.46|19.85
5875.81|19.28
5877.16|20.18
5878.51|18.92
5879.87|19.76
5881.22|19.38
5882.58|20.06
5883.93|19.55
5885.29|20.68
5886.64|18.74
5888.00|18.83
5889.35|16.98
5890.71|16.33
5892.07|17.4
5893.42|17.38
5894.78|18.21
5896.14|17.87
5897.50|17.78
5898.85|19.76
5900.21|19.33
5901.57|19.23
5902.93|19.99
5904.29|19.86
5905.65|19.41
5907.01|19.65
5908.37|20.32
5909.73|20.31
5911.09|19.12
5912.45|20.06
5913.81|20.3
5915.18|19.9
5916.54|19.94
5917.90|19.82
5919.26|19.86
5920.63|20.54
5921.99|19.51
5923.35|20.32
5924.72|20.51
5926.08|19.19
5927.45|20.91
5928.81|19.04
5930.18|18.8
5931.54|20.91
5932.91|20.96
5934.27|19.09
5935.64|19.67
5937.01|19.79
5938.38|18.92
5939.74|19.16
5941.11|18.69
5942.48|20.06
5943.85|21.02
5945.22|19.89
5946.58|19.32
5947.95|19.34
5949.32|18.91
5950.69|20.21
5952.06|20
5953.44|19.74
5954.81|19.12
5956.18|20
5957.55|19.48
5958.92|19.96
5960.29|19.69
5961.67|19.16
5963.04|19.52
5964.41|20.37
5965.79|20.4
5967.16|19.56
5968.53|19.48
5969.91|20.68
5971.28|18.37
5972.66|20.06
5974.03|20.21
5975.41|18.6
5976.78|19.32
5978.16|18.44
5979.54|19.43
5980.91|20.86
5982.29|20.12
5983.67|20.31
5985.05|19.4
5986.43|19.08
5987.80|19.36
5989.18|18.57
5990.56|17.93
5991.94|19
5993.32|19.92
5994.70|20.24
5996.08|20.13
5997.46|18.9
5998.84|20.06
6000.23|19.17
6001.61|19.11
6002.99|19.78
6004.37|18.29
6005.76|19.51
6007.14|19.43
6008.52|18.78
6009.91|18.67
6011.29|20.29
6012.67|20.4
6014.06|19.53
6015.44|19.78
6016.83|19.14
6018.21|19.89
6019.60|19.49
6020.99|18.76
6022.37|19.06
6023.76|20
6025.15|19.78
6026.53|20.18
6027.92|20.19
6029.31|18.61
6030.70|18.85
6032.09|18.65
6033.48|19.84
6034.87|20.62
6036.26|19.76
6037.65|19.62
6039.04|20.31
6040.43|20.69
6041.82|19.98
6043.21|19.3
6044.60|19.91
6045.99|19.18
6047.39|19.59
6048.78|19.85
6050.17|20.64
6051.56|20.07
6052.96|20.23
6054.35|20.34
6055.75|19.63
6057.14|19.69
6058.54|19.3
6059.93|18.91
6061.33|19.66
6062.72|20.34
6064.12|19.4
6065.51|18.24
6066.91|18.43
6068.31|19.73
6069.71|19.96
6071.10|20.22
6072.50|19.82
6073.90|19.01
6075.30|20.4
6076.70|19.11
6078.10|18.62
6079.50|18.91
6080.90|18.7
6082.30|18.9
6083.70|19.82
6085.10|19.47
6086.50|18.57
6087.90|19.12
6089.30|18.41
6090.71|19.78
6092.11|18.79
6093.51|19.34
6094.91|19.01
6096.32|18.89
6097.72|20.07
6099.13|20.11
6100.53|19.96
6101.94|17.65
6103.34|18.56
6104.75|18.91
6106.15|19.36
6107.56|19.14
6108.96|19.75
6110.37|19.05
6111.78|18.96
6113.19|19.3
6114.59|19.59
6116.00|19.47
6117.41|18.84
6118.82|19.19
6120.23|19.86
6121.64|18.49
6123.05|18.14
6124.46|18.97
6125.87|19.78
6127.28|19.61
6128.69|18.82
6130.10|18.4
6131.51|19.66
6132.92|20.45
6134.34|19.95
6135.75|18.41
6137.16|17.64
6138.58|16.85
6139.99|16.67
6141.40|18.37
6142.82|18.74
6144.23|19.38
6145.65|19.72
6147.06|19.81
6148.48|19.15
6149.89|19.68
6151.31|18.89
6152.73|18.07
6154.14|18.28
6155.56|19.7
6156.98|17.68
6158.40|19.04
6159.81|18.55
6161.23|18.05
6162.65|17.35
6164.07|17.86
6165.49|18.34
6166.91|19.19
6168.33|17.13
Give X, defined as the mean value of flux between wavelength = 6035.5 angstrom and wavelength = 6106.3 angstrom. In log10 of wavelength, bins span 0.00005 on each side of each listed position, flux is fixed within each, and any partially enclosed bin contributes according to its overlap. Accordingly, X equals 19.5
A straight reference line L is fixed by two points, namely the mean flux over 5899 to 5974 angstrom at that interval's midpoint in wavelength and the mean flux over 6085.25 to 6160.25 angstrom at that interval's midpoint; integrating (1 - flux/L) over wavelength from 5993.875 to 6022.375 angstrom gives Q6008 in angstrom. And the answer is 0.0 angstrom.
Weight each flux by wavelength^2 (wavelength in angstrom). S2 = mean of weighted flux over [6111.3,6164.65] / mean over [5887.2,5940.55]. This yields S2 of 1.05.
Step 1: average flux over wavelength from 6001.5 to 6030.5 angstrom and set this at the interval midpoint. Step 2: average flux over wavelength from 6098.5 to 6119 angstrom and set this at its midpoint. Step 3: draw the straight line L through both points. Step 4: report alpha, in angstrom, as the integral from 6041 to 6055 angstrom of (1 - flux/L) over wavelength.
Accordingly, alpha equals -0.4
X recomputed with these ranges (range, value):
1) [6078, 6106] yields 19.1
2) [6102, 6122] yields 19.1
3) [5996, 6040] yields 19.5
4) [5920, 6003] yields 19.6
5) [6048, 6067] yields 19.7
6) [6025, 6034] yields 19.4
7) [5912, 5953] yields 19.8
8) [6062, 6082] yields 19.3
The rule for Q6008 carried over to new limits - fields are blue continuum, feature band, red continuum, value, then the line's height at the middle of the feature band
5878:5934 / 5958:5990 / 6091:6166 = -0.6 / 19.3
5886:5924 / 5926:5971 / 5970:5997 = -0.9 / 19.3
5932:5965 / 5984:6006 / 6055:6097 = 0.3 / 19.5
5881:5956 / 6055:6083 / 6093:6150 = -0.3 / 19.2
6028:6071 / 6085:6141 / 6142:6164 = 0.3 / 19.1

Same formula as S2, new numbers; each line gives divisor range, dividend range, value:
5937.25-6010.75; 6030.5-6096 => 1.03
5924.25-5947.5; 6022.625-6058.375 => 1.04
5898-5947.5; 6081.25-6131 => 1.03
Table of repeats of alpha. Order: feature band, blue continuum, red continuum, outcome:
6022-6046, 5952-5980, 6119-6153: -0.50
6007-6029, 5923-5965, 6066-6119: -0.11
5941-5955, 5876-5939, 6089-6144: -0.28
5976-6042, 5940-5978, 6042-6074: 0.43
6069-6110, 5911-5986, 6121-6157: -0.37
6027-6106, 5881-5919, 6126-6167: -2.53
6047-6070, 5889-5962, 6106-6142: -0.63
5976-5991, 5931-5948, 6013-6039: 0.23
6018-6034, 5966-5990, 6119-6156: -0.07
